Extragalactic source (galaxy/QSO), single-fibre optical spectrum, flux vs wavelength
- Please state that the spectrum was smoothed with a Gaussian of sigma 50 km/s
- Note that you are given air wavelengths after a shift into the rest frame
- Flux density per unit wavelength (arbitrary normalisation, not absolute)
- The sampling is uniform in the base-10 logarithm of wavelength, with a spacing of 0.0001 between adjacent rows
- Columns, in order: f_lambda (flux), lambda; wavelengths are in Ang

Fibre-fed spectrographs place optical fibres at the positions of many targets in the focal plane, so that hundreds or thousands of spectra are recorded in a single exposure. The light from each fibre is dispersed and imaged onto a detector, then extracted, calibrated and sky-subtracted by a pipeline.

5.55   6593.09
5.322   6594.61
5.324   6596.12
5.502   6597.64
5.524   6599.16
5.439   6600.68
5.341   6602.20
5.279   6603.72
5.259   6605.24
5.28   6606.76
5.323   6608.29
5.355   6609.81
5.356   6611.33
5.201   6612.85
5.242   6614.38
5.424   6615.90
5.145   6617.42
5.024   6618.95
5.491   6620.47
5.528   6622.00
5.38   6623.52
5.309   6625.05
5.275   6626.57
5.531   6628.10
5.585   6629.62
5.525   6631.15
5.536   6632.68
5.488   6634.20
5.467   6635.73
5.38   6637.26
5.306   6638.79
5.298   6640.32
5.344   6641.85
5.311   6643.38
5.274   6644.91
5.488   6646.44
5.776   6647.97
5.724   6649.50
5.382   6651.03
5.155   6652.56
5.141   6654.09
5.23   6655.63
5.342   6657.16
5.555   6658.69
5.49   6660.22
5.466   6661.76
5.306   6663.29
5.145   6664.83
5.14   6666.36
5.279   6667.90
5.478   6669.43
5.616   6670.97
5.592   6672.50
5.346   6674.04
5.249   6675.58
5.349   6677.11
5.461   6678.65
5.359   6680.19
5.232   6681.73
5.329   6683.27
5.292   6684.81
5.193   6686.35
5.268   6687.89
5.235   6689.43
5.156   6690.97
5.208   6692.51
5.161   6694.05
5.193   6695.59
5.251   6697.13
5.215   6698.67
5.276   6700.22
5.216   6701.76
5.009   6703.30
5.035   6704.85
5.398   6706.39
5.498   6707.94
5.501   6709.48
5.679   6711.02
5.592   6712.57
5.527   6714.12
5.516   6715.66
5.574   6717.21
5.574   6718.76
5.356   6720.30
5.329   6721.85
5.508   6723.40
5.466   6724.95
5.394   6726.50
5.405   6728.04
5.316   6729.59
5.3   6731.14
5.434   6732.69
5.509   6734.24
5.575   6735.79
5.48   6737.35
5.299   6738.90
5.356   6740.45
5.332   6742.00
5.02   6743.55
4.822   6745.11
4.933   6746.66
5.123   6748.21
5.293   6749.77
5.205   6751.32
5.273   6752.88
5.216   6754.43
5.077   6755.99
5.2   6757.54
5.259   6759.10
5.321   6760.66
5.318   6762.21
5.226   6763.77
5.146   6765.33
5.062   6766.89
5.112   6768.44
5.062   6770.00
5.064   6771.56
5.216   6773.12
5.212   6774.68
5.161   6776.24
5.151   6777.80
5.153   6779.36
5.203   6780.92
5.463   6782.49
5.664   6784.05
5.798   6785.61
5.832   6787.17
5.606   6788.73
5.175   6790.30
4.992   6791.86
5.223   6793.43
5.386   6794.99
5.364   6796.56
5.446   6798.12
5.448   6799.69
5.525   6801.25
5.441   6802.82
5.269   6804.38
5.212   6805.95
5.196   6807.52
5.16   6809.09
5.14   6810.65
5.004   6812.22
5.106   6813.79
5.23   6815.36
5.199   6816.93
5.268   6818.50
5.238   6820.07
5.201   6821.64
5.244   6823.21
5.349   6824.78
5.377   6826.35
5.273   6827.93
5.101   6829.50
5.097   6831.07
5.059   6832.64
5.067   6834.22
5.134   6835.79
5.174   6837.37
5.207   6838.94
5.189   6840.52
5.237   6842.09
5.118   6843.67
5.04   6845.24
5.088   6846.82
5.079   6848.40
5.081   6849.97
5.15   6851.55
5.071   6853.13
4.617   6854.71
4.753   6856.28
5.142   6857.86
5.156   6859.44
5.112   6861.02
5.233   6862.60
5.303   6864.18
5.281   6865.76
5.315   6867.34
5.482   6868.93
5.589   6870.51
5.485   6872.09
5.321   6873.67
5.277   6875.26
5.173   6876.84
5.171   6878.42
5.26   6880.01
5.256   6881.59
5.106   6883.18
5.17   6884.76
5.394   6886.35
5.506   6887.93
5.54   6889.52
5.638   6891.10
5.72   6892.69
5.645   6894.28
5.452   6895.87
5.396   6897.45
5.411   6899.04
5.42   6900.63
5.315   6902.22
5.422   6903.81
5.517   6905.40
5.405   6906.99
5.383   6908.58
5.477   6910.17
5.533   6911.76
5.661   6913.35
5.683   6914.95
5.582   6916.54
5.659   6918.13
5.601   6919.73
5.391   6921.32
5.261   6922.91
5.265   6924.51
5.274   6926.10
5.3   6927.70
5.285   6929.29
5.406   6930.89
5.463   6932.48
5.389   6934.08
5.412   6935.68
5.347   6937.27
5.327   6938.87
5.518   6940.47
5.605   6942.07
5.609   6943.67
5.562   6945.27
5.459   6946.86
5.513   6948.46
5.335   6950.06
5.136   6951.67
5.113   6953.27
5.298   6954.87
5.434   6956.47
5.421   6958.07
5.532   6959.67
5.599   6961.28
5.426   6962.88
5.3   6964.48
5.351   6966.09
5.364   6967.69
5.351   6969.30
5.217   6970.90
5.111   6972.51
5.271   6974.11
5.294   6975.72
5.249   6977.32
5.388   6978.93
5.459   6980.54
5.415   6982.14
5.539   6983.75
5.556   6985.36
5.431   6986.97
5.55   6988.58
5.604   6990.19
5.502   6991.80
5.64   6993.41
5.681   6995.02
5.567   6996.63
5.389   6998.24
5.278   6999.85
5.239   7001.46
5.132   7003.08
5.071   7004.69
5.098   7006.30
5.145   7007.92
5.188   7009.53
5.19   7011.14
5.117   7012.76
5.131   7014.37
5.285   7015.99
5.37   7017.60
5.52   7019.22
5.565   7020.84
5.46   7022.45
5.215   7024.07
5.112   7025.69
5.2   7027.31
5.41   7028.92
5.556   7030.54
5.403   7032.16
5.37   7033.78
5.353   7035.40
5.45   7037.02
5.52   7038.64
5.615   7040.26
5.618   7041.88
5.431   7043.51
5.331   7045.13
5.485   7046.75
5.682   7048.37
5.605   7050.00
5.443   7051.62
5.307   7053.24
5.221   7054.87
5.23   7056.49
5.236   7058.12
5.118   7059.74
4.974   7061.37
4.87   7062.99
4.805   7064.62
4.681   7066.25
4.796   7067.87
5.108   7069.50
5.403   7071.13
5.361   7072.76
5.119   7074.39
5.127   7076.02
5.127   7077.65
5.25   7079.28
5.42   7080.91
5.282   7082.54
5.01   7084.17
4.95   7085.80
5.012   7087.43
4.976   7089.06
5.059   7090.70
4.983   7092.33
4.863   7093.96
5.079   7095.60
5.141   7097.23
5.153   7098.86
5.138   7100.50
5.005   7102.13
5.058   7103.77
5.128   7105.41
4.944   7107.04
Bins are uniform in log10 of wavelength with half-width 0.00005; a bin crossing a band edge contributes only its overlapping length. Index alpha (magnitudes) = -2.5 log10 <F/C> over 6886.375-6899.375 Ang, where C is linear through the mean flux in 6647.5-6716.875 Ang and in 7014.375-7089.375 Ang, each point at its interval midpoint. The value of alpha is -0.047 mag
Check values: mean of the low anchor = 5.35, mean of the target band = 5.54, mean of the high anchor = 5.27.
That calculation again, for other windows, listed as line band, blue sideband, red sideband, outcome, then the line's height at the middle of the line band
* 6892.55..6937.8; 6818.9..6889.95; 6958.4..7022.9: -0.03 mag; 5.28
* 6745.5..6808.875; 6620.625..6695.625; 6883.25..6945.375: 0.03 mag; 5.41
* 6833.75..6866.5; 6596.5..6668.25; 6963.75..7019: 0.05 mag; 5.35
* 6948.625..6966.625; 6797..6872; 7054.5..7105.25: -0.05 mag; 5.14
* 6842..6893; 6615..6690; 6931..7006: 0.03 mag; 5.39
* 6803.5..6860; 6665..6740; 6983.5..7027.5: 0.04 mag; 5.36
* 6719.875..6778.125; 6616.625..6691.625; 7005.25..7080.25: 0.02 mag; 5.34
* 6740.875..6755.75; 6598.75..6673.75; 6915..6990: 0.05 mag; 5.39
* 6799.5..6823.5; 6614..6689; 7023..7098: 0.02 mag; 5.31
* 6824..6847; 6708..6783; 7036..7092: 0.02 mag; 5.28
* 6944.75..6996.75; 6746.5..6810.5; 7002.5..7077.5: -0.03 mag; 5.27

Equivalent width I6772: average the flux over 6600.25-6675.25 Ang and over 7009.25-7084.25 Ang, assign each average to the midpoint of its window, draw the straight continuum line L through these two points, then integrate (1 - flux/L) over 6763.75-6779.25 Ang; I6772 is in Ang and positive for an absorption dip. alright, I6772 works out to 0.6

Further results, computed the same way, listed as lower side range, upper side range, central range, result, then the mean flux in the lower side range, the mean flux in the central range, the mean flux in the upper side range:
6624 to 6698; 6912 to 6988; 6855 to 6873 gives 0.51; 5.36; 5.24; 5.41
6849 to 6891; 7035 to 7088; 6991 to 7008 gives -0.35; 5.24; 5.35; 5.24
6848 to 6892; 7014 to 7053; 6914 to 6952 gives -0.90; 5.24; 5.44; 5.42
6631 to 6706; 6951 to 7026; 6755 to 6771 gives 0.48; 5.33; 5.18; 5.35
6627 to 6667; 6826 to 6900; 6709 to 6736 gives -0.65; 5.4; 5.47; 5.24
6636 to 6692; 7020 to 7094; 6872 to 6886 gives 0.14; 5.35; 5.24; 5.25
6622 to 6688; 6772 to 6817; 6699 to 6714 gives -0.01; 5.38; 5.36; 5.31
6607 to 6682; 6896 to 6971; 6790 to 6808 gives 0.30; 5.38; 5.31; 5.42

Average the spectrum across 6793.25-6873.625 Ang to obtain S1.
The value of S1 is 5.21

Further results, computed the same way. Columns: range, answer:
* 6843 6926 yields 5.33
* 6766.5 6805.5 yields 5.32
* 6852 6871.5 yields 5.17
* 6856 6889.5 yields 5.27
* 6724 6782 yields 5.24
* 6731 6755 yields 5.26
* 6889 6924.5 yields 5.5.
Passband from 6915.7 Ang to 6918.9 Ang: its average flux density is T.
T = 5.63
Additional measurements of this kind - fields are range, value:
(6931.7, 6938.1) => 5.4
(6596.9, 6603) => 5.45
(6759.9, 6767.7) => 5.22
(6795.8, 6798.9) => 5.41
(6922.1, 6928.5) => 5.28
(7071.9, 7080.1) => 5.2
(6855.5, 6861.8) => 5.04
